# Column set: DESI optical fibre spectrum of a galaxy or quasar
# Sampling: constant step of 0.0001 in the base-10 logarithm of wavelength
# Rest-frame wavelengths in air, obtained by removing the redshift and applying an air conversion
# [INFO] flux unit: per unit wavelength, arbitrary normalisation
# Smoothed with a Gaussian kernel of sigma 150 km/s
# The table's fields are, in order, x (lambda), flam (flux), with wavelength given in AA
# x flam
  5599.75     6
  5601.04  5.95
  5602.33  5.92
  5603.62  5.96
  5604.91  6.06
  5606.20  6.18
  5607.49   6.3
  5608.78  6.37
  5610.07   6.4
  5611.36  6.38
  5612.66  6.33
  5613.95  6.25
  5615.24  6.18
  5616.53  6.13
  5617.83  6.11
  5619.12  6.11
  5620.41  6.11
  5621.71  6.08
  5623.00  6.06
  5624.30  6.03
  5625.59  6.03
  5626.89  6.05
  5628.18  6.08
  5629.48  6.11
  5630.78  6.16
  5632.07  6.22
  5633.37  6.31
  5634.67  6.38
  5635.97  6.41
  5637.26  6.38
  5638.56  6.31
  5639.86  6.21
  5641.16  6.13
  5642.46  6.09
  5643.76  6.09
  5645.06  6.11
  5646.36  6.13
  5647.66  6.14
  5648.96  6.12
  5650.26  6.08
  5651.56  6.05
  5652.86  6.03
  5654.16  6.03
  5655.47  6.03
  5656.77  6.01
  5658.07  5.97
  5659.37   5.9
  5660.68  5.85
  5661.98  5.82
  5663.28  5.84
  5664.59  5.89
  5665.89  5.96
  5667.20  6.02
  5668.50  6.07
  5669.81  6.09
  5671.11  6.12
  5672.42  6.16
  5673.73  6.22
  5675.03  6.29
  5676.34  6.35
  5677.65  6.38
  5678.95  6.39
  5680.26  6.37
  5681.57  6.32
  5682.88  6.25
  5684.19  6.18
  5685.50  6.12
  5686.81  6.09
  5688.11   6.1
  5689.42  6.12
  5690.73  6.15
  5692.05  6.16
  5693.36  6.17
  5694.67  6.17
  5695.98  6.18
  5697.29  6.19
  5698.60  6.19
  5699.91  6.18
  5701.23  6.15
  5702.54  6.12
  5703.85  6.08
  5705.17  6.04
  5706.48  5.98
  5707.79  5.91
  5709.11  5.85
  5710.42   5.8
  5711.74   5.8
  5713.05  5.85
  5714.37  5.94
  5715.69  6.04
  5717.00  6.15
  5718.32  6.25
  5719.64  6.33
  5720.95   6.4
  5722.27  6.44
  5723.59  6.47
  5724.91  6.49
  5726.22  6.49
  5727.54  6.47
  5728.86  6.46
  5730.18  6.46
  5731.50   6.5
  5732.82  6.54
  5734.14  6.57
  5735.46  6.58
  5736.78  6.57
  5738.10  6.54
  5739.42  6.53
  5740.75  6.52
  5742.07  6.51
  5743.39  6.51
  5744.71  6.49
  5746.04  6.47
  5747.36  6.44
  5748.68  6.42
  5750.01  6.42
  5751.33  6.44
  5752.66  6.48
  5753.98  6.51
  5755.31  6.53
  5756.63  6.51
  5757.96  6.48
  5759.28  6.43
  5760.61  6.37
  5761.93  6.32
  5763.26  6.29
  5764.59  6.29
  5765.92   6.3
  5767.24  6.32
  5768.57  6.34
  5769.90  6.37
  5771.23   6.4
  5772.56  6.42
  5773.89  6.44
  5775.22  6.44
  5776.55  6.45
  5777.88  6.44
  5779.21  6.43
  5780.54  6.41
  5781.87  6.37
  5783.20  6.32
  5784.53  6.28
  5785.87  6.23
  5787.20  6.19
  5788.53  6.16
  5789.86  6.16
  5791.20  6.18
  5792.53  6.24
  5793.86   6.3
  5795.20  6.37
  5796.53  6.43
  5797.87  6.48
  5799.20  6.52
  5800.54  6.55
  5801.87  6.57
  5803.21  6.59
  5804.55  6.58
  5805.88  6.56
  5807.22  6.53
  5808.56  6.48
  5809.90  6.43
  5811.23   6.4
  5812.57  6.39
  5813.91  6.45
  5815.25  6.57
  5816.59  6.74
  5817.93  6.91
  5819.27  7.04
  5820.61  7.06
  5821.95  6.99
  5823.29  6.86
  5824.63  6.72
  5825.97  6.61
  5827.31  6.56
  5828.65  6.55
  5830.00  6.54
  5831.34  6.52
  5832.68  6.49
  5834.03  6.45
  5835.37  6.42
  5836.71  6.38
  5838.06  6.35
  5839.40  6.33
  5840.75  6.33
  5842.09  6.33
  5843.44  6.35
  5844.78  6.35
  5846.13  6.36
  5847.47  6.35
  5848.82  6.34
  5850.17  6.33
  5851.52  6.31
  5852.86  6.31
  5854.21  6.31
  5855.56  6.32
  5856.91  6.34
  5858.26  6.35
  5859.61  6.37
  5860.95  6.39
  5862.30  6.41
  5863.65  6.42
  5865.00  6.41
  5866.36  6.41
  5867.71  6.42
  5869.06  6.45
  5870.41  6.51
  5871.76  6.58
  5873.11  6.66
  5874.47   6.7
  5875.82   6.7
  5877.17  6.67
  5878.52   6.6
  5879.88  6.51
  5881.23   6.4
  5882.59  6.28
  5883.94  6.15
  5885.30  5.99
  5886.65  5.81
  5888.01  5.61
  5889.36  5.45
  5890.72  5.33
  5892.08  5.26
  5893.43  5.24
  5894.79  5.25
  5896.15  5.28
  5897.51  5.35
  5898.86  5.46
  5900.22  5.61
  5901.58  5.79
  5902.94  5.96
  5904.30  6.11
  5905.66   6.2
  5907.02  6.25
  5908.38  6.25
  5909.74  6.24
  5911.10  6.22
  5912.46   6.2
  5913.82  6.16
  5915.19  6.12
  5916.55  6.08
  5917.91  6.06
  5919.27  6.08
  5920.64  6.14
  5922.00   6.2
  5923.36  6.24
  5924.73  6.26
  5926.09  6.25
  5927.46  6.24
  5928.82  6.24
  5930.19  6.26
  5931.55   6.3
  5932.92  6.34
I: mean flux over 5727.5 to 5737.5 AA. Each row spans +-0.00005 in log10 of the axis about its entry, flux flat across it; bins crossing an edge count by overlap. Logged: 6.52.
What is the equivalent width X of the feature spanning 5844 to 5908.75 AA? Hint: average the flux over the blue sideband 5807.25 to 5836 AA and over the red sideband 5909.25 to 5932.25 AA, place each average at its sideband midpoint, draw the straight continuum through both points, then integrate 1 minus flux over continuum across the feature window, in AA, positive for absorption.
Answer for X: 2.5 AA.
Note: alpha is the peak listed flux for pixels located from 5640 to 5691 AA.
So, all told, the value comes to 6.39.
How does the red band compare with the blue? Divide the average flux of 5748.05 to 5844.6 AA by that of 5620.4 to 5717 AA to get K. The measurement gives 1.06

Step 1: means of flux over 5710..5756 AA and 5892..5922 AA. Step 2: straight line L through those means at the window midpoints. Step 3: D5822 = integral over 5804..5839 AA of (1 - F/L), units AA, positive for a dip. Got -2.6 AA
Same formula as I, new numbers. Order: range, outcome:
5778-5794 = 6.28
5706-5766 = 6.35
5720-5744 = 6.5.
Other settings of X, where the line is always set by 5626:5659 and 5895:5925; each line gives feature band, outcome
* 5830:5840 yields -0.65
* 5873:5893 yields -0.35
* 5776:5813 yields -2.05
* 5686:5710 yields 0.05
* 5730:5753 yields -1.56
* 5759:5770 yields -0.46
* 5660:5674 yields 0.30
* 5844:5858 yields -0.71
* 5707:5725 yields -0.02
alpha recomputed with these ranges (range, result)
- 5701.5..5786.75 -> 6.58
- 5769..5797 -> 6.45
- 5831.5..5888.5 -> 6.7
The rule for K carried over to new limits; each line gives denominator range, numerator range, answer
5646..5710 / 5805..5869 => 1.06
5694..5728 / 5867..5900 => 0.98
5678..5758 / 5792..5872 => 1.03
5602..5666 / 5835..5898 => 1.01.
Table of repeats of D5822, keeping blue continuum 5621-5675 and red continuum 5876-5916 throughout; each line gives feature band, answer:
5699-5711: 0.08 AA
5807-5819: -1.15 AA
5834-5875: -3.01 AA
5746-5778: -2.08 AA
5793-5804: -0.88 AA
